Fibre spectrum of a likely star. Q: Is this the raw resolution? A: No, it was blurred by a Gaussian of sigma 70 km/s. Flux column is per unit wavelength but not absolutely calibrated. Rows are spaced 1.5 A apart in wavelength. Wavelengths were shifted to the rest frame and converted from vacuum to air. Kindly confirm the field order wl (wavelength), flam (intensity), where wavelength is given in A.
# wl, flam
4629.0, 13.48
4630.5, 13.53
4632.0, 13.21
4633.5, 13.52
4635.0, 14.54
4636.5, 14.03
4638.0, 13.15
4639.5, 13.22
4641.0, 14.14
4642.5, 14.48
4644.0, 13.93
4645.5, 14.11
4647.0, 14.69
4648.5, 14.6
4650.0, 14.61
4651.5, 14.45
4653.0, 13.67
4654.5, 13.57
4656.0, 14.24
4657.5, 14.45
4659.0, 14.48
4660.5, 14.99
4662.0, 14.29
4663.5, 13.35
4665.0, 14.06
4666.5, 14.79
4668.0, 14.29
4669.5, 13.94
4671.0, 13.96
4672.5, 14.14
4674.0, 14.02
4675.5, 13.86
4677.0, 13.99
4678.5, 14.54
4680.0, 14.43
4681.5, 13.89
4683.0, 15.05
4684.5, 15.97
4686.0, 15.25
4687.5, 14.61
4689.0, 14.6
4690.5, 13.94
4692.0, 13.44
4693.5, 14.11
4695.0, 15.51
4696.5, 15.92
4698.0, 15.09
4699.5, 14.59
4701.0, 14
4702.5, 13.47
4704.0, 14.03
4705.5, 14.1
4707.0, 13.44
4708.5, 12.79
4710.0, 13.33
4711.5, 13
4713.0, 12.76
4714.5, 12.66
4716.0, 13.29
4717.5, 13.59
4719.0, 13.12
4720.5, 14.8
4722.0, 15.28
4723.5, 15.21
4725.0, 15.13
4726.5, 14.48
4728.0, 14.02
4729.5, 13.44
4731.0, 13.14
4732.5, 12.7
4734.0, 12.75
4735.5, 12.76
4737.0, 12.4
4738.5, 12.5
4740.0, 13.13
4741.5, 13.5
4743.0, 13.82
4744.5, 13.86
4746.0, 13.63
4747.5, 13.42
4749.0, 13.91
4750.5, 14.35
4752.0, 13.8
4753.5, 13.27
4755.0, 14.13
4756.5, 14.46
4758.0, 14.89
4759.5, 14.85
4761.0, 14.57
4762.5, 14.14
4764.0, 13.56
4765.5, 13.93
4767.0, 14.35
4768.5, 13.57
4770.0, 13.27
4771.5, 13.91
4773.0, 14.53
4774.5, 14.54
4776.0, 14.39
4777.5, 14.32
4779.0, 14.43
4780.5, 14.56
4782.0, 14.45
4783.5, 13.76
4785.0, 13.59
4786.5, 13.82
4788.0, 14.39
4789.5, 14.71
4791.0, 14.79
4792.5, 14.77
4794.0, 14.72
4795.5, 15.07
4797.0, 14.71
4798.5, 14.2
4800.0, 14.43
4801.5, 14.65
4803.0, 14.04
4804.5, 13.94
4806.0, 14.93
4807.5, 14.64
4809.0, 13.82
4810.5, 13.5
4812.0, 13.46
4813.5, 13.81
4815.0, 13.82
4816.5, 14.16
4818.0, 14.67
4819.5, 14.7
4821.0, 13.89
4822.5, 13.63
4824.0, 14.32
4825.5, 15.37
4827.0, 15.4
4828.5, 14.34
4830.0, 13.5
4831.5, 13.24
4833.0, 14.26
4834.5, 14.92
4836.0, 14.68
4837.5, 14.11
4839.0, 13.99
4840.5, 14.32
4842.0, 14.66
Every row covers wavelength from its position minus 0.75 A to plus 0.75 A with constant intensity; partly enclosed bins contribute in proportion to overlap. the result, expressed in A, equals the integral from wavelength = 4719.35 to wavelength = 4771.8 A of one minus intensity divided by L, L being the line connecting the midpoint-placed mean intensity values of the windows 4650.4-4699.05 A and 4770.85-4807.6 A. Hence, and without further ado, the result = 2.03 A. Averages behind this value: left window 14.4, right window 14.4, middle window 13.8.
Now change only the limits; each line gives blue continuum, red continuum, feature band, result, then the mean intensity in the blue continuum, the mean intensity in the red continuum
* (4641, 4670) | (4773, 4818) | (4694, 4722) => 0.7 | 14.3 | 14.3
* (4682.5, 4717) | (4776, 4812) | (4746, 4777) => 0.4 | 14.1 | 14.3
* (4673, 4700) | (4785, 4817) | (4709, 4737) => 1.7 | 14.6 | 14.3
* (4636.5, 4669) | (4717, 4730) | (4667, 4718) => 0.6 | 14.2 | 14.4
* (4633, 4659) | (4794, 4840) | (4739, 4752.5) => 0.5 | 14.1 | 14.3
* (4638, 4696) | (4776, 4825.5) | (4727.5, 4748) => 1.6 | 14.3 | 14.3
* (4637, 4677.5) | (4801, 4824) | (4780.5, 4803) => -0.5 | 14.1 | 14.1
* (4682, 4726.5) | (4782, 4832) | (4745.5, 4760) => 0.2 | 14.2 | 14.3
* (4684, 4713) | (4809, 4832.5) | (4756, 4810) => -0.7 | 14.2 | 14.1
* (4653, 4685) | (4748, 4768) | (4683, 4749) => 1.5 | 14.3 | 14.2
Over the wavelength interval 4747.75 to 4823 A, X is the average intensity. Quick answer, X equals 14.2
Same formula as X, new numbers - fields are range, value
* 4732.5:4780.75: 13.8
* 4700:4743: 13.5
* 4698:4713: 13.7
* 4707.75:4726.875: 13.8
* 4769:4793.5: 14.3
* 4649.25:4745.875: 14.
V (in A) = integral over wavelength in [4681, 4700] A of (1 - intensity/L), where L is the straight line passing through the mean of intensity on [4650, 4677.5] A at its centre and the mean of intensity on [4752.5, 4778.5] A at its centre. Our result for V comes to -0.84 A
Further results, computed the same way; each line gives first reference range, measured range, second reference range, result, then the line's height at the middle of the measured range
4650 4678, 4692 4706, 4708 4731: -0.6 A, 13.9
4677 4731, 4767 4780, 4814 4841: 0.1 A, 14.2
